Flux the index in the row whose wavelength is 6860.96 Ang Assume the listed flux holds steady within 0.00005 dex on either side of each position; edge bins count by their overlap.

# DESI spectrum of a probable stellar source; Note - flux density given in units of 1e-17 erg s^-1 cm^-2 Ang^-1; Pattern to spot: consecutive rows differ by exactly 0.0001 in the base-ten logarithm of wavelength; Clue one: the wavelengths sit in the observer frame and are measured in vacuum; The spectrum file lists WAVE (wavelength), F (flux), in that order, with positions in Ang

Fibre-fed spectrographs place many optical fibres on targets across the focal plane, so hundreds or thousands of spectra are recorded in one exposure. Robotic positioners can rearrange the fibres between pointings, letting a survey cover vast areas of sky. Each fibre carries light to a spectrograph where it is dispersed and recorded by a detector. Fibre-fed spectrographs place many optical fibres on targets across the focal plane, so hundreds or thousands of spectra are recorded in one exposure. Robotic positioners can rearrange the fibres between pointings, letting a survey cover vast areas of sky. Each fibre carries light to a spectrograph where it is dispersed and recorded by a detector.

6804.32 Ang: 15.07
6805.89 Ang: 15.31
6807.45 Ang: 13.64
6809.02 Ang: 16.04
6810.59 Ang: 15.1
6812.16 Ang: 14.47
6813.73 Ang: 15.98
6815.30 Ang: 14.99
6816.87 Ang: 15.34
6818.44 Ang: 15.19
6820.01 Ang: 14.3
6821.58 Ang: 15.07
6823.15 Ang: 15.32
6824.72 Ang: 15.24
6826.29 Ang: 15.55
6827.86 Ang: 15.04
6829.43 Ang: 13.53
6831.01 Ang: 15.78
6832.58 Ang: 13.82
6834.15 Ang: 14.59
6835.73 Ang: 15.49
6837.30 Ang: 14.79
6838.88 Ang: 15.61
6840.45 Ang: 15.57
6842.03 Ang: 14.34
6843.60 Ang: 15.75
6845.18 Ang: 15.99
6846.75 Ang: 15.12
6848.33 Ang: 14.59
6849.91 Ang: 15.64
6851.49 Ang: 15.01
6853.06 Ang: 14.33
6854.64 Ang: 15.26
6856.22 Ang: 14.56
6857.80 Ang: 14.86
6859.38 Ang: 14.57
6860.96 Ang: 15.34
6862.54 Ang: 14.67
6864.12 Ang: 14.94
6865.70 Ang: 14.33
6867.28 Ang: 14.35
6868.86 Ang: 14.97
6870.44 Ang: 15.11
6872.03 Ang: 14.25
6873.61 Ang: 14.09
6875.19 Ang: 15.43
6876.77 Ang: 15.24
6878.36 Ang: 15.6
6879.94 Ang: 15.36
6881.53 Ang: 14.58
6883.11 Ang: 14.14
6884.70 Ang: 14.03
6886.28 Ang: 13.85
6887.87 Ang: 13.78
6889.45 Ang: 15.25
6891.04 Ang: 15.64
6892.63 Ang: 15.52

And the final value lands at 15.34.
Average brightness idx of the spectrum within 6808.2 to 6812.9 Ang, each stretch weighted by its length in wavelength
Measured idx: 15.2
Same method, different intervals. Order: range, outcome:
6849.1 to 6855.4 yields 15.1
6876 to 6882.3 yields 15.2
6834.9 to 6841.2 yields 15.4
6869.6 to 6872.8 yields 14.7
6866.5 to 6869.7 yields 14.7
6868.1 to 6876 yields 14.8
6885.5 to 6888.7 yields 13.8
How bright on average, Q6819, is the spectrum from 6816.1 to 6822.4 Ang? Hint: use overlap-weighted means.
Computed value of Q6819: 15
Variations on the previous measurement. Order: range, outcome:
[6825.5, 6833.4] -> 14.8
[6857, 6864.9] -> 14.9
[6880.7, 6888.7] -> 14.1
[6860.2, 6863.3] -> 15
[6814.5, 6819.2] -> 15.2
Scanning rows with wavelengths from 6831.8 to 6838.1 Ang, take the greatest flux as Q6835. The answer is 15.49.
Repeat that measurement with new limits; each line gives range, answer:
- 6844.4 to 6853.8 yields 15.99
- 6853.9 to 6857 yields 15.26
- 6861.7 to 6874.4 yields 15.11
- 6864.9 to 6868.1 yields 14.35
